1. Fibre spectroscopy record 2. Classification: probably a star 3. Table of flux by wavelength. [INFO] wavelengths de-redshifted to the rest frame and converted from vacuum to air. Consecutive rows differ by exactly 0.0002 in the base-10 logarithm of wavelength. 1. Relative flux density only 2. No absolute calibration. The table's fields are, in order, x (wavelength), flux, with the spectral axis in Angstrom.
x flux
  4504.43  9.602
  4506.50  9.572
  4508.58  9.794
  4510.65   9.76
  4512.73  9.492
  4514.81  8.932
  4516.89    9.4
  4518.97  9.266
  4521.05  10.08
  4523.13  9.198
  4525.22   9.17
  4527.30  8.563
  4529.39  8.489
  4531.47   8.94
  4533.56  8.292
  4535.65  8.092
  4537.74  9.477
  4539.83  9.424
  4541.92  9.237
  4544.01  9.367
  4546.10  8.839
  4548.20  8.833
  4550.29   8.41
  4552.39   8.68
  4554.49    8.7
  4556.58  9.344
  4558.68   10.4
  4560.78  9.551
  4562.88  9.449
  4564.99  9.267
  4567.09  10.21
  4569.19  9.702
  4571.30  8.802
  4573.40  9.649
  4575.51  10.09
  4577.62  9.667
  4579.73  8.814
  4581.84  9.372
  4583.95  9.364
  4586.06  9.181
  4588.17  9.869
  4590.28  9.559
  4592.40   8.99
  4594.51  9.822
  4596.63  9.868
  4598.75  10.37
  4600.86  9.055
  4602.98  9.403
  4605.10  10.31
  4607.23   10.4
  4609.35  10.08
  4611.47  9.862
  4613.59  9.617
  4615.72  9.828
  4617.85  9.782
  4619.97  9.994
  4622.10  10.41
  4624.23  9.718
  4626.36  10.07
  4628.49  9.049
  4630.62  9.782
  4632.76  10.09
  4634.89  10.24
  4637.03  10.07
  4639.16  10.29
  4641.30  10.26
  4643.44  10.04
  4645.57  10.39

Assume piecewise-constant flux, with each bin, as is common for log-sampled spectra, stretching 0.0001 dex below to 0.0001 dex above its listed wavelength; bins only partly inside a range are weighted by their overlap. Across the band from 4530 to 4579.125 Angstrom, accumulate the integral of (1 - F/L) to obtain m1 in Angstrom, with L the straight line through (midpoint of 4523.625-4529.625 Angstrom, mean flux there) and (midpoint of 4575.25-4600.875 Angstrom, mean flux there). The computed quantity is -0.4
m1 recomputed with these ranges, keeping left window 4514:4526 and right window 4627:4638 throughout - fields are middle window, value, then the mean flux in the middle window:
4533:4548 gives 0.7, 8.97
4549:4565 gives 0.5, 9.22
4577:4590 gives 0.3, 9.38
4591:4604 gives 0.1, 9.59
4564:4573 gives 0.1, 9.51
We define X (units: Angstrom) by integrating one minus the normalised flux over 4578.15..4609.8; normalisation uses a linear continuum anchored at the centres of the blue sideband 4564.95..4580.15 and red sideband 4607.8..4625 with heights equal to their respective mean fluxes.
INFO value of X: 0.4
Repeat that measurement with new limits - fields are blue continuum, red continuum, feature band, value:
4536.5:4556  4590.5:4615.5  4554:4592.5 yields -0.5 Angstrom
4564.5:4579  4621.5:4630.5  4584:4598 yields 0.2 Angstrom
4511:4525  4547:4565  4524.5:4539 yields 0.9 Angstrom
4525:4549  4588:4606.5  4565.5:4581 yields -0.3 Angstrom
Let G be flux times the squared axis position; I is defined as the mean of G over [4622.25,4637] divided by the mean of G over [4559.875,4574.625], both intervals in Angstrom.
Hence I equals 1.07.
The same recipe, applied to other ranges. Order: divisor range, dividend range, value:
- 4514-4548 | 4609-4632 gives 1.13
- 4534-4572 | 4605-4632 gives 1.11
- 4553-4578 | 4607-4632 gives 1.06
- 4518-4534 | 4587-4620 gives 1.12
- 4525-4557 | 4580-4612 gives 1.12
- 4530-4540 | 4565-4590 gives 1.10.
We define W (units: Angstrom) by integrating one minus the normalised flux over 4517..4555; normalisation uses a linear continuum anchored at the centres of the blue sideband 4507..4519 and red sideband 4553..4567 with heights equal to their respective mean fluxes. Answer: 2.0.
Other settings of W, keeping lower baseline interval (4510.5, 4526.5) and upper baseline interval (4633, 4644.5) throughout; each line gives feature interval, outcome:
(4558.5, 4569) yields 0.0 Angstrom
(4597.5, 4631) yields 0.5 Angstrom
